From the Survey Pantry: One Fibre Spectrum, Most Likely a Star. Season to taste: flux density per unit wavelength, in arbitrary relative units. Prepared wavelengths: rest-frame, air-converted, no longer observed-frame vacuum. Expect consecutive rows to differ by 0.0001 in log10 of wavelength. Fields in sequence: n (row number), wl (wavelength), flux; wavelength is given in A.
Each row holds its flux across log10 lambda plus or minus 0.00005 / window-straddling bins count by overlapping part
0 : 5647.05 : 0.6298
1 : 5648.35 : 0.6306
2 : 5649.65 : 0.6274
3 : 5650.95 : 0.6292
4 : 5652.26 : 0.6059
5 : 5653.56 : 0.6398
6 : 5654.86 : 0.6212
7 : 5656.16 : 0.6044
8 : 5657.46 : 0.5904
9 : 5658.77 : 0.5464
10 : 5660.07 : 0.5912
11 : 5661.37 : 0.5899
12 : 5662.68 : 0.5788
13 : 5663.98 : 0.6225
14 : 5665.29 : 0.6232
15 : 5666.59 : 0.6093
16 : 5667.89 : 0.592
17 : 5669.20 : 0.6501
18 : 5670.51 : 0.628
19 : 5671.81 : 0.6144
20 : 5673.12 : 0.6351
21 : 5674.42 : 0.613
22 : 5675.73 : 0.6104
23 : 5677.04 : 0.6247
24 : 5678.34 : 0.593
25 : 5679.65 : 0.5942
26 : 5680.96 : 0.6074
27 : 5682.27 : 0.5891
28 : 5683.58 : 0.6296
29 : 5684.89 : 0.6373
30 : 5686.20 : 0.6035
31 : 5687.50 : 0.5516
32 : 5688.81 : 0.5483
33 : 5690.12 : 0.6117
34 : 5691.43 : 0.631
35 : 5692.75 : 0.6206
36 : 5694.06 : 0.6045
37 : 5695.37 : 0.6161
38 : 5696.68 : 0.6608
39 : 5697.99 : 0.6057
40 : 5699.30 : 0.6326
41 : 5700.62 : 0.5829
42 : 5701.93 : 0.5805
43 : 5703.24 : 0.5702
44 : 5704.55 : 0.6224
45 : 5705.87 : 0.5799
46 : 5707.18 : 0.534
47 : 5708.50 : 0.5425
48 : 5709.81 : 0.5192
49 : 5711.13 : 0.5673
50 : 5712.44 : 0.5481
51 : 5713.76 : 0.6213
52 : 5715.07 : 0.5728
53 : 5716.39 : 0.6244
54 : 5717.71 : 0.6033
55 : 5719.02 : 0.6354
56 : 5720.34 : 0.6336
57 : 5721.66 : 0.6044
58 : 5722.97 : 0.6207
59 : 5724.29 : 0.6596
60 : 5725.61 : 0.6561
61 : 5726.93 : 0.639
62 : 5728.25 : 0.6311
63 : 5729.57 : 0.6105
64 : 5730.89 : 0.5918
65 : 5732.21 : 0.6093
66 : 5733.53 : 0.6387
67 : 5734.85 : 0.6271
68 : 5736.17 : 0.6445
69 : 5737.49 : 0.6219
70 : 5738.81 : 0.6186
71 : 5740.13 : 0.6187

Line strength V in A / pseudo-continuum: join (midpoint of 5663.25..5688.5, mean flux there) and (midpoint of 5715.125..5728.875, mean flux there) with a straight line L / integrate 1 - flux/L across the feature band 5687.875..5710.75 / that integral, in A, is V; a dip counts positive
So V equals 1.1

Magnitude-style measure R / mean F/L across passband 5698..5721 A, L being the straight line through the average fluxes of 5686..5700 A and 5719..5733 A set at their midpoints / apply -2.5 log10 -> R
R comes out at 0.05 mag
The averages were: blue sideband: 0.608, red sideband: 0.626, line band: 0.587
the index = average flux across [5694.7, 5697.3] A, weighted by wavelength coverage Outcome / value 0.639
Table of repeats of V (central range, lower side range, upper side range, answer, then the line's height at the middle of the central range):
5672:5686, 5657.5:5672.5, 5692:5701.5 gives -0.1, 0.609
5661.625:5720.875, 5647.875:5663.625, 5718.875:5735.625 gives 1.4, 0.616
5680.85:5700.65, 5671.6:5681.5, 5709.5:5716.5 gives -0.4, 0.597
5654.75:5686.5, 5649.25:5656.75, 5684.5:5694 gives 0.1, 0.611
